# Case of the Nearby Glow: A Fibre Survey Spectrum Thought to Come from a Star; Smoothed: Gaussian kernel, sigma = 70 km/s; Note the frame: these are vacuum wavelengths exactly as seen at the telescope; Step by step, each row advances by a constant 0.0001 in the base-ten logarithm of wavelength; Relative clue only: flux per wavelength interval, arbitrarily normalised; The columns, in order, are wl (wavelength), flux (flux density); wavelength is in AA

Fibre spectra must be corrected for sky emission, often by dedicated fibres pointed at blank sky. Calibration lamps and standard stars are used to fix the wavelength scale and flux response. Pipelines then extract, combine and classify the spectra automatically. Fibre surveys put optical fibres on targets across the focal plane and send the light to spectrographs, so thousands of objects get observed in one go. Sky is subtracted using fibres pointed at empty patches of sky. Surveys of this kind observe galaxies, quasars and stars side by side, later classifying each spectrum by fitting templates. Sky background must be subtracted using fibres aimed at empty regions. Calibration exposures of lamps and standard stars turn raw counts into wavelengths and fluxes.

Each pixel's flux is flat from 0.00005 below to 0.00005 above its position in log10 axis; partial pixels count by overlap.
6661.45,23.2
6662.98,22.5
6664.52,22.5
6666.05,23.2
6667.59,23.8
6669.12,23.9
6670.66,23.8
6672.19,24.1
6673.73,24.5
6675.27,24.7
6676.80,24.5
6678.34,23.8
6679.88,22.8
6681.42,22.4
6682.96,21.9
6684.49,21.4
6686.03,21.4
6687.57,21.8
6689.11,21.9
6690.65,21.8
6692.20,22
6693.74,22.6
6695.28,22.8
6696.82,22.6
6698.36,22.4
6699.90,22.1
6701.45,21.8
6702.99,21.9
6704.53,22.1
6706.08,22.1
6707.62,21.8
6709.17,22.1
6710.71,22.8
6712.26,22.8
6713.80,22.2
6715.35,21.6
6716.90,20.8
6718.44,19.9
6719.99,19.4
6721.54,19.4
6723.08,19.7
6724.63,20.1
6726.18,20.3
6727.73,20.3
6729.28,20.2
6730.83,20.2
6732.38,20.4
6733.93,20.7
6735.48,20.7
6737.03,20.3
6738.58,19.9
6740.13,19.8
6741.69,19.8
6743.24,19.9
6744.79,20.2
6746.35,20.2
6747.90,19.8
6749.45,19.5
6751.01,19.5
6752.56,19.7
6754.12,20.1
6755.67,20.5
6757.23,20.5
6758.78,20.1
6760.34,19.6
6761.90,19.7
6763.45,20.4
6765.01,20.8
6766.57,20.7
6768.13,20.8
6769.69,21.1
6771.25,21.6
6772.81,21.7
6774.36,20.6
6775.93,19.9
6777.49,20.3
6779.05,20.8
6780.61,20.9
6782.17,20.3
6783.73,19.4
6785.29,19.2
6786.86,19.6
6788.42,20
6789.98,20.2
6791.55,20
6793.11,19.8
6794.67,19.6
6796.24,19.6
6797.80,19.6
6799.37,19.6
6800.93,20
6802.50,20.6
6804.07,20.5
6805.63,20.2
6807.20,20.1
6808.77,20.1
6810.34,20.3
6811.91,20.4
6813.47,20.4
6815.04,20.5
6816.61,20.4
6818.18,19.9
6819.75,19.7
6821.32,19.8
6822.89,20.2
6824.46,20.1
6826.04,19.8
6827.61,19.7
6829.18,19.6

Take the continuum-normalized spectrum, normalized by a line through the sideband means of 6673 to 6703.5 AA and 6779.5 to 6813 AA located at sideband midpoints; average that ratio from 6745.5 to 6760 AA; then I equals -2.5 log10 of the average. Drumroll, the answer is 0.056 mag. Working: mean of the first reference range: 22.6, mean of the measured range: 20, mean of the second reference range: 20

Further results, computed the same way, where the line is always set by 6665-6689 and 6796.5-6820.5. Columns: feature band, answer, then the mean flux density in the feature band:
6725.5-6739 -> 0.08 mag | 20.3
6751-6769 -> 0.05 mag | 20.2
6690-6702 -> 0.02 mag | 22.3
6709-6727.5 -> 0.07 mag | 20.9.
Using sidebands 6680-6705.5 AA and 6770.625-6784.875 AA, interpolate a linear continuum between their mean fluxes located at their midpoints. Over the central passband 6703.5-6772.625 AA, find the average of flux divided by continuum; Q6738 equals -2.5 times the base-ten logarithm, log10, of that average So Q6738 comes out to 0.04 mag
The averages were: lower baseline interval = 22.1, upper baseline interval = 20.6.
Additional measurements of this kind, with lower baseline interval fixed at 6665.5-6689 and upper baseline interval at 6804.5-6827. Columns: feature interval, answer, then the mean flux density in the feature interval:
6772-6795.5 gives 0.04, 20.2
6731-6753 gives 0.09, 20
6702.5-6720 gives 0.03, 21.7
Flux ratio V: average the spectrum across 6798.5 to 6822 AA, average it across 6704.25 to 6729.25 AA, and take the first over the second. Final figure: 0.96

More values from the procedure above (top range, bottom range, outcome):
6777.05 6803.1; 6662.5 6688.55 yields 0.86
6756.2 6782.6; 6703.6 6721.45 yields 0.96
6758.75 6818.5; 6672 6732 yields 0.93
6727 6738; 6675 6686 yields 0.89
